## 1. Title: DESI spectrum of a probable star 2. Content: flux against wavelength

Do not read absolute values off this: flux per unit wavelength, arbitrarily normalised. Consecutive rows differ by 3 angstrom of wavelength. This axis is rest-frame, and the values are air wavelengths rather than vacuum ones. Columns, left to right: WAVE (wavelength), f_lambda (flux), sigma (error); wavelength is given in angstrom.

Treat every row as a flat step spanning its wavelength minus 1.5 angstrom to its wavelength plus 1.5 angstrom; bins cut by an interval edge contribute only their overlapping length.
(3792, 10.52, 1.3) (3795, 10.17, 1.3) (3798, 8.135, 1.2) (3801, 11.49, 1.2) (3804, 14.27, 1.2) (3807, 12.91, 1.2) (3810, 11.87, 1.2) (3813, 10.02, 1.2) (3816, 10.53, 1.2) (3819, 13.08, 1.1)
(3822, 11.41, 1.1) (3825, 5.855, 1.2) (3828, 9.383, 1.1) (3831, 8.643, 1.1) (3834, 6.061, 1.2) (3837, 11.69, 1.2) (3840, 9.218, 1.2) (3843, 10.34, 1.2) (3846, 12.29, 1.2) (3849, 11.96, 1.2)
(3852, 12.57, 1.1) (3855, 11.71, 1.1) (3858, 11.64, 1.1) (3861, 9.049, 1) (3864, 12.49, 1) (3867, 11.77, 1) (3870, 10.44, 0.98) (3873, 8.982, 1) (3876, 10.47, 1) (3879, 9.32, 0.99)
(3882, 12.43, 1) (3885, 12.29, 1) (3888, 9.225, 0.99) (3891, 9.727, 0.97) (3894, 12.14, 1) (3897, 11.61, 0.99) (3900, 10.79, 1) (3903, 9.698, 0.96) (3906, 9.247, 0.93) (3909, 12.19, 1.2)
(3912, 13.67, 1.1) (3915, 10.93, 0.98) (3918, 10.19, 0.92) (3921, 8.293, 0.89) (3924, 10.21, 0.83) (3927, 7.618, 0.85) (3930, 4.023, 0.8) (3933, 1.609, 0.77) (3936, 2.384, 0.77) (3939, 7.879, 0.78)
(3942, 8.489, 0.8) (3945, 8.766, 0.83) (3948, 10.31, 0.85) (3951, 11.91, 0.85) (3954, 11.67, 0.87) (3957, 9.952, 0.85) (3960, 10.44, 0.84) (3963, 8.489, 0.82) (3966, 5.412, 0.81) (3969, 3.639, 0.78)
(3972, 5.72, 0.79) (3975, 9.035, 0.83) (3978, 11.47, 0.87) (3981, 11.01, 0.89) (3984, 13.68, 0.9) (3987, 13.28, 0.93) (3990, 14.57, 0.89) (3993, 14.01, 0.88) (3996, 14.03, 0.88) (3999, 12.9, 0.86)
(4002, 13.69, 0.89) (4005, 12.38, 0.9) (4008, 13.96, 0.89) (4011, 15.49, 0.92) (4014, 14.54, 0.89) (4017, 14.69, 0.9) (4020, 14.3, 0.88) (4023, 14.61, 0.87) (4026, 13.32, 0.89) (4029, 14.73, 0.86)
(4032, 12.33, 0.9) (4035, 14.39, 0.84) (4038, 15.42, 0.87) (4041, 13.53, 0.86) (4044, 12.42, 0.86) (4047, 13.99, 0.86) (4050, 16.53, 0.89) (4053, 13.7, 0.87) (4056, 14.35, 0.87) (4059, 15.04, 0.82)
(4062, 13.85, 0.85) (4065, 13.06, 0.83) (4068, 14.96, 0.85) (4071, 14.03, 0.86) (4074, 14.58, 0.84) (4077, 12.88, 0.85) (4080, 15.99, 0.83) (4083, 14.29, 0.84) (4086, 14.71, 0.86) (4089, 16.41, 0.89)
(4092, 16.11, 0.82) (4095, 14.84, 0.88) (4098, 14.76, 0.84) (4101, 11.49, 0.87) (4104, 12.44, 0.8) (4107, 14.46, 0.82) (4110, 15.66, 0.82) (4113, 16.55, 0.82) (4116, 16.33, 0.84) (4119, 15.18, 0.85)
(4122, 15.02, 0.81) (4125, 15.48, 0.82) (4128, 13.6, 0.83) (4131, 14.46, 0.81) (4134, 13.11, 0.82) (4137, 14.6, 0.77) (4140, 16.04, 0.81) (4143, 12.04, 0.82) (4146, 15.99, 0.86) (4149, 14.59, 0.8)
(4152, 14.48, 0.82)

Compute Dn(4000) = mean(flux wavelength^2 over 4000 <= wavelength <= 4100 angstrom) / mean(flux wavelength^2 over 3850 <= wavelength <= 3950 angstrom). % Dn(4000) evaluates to 1.6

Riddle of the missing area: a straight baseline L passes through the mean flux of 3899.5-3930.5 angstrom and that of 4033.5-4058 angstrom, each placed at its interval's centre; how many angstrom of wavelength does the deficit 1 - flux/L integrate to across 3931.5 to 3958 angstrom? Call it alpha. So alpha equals 7.00 angstrom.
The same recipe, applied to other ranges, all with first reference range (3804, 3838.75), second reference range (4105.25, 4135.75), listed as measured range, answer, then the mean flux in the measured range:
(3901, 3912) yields 0.7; 10.8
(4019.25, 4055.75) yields -1.2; 14.1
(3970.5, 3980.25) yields 2.9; 8.92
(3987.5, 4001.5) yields -0.9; 13.8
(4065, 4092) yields -0.8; 14.7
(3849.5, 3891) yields 0.5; 10.9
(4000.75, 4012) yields -0.5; 13.8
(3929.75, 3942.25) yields 7.8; 4.6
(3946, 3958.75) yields 1.5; 10.9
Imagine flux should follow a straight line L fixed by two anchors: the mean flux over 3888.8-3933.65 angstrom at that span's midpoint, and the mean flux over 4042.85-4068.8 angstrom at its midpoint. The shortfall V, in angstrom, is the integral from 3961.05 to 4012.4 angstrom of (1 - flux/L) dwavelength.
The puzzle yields 3.4 angstrom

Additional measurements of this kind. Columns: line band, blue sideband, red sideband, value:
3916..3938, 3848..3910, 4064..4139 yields 9.80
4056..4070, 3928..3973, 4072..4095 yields -0.45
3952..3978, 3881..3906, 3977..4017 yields 8.94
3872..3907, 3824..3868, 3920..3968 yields -4.81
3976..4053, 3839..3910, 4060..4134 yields -3.15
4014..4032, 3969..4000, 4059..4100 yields -1.96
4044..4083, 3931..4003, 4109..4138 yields -4.15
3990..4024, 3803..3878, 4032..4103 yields -1.75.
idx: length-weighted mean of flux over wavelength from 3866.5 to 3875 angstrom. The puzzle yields 10.2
